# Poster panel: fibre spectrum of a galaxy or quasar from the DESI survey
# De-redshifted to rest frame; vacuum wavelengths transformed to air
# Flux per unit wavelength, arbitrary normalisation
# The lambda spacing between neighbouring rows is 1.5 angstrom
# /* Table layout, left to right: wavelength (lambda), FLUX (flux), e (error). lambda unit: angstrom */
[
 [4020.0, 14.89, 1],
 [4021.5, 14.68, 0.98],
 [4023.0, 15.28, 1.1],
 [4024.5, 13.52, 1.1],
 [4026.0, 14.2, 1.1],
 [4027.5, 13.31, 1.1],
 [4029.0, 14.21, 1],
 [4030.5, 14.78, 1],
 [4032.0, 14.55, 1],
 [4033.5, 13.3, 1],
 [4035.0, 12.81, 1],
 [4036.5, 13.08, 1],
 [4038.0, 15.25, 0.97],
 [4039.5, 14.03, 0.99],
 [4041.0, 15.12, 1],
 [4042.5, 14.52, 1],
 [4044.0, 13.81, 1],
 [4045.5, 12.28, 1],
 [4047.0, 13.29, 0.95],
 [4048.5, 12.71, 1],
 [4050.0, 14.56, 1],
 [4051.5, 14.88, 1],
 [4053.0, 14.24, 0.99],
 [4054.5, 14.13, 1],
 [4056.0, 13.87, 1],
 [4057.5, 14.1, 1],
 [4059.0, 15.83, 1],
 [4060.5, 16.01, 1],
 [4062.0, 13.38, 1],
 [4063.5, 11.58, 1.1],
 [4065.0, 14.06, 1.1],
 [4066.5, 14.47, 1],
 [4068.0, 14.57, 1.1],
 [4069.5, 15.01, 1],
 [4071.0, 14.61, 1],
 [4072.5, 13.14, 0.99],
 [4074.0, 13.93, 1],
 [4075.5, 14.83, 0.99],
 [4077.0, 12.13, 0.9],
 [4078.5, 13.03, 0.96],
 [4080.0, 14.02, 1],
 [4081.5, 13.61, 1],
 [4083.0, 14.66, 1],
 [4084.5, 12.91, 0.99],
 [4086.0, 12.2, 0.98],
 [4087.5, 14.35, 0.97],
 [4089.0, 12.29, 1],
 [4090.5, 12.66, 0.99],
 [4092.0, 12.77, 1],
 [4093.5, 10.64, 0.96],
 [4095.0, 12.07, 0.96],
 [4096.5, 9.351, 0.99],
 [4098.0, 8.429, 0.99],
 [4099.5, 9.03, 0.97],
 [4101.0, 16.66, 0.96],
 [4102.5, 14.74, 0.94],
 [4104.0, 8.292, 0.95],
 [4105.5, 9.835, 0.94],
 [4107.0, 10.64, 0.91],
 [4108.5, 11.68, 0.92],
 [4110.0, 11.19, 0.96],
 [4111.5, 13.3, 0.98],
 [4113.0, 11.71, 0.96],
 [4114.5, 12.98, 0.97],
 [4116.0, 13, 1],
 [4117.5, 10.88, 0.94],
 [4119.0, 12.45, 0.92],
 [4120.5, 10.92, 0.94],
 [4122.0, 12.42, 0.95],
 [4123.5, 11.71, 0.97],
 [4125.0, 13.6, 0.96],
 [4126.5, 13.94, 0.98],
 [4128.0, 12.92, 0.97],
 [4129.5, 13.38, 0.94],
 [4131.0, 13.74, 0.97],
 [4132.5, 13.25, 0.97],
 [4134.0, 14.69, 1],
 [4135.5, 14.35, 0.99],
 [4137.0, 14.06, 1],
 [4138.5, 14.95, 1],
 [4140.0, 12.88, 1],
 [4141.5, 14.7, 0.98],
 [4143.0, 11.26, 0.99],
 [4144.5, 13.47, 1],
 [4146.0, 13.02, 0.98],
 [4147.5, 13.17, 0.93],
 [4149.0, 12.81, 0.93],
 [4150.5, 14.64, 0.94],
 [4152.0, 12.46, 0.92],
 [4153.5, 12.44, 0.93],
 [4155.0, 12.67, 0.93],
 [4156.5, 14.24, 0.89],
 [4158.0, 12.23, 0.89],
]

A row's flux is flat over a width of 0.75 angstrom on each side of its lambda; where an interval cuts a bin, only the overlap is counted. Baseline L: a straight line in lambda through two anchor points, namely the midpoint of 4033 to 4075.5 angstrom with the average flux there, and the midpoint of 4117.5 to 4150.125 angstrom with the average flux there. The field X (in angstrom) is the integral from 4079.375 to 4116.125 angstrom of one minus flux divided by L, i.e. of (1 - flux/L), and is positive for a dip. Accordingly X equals 4.0 angstrom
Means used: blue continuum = 14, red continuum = 13.2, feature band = 12.1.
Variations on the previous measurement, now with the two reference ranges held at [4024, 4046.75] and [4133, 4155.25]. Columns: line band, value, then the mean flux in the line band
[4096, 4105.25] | 1.7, 11.1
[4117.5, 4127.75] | 0.9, 12.4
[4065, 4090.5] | 0.0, 13.7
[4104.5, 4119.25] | 2.1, 11.7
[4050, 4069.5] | -0.7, 14.3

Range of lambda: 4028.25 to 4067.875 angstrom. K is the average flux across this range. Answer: 14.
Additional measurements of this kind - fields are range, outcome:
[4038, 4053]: 14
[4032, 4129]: 13.1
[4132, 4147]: 13.7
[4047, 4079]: 14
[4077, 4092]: 13.2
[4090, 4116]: 11.6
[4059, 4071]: 14.3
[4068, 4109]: 12.5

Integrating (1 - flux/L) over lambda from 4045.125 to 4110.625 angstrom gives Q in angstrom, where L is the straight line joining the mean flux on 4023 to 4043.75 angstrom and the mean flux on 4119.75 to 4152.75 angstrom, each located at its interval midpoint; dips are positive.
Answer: 3.5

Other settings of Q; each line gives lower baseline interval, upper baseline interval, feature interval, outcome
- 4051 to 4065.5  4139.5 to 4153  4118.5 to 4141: 0.1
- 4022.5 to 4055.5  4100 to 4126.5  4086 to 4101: 1.2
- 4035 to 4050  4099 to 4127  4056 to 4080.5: -1.7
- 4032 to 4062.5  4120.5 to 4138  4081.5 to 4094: 0.8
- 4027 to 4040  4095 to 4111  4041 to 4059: -1.0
